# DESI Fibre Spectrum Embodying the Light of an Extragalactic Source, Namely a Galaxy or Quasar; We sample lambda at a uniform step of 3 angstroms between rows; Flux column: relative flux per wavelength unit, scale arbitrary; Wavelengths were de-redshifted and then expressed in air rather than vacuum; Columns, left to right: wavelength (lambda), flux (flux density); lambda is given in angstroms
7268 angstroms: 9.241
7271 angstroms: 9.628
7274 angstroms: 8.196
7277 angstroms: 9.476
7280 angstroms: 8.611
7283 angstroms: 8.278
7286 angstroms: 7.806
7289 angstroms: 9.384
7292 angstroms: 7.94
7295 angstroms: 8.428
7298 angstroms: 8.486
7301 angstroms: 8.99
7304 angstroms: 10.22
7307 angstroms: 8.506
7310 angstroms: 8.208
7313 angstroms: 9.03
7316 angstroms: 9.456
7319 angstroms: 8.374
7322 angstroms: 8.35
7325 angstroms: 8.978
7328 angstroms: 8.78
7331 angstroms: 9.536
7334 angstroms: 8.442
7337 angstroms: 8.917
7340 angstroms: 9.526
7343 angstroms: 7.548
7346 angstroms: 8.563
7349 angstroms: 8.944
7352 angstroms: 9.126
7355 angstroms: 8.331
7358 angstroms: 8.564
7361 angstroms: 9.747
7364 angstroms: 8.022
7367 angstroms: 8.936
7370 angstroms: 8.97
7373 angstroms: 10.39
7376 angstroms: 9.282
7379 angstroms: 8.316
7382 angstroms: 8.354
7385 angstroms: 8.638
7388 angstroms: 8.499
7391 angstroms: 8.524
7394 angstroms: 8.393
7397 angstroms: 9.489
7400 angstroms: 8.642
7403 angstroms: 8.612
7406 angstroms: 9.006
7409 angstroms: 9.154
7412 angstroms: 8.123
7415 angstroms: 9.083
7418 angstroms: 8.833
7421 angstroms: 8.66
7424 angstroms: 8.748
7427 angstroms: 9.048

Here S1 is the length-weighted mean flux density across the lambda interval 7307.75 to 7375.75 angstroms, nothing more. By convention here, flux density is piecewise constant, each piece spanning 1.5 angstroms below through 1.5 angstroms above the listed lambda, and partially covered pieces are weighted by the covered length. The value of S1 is 8.86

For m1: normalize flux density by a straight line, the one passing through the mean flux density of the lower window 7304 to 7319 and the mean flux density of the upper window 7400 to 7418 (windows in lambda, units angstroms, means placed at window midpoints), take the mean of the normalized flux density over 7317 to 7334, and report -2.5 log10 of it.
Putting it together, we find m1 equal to 0.01 mag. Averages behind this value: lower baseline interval 8.9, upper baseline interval 8.79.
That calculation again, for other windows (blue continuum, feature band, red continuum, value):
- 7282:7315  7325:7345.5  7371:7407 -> -0.006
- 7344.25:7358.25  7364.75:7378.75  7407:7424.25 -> -0.061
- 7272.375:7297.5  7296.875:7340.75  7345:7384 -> -0.029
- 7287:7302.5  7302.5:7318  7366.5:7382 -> -0.042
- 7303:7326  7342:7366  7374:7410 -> 0.022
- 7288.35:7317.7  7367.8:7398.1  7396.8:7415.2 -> -0.007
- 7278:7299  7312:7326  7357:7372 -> -0.024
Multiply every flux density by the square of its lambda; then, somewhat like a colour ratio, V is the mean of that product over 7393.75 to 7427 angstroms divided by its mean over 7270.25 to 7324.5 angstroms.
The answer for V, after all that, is 1.04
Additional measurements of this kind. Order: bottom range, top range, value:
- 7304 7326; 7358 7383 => 1.04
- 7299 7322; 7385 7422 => 1.01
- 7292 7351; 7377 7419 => 1.01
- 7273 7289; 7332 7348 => 1.02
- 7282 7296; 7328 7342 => 1.09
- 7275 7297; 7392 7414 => 1.06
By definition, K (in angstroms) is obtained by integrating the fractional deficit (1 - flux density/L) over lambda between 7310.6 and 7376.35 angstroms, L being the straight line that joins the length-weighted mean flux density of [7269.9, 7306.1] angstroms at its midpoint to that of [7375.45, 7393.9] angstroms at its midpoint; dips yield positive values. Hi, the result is -1.8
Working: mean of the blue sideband 8.77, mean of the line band 8.88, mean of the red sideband 8.55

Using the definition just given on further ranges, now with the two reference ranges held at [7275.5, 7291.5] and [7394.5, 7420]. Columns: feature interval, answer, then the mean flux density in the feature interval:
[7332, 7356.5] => 0.2 angstroms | 8.69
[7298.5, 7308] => -0.6 angstroms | 9.2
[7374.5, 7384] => 0.2 angstroms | 8.65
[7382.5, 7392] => 0.3 angstroms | 8.53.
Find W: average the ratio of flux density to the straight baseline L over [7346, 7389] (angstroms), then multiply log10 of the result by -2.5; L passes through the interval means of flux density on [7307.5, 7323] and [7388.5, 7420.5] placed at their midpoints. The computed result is -0.02 mag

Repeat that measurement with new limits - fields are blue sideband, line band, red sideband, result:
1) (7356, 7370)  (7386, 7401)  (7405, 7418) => 0.015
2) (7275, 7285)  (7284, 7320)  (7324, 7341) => 0.013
